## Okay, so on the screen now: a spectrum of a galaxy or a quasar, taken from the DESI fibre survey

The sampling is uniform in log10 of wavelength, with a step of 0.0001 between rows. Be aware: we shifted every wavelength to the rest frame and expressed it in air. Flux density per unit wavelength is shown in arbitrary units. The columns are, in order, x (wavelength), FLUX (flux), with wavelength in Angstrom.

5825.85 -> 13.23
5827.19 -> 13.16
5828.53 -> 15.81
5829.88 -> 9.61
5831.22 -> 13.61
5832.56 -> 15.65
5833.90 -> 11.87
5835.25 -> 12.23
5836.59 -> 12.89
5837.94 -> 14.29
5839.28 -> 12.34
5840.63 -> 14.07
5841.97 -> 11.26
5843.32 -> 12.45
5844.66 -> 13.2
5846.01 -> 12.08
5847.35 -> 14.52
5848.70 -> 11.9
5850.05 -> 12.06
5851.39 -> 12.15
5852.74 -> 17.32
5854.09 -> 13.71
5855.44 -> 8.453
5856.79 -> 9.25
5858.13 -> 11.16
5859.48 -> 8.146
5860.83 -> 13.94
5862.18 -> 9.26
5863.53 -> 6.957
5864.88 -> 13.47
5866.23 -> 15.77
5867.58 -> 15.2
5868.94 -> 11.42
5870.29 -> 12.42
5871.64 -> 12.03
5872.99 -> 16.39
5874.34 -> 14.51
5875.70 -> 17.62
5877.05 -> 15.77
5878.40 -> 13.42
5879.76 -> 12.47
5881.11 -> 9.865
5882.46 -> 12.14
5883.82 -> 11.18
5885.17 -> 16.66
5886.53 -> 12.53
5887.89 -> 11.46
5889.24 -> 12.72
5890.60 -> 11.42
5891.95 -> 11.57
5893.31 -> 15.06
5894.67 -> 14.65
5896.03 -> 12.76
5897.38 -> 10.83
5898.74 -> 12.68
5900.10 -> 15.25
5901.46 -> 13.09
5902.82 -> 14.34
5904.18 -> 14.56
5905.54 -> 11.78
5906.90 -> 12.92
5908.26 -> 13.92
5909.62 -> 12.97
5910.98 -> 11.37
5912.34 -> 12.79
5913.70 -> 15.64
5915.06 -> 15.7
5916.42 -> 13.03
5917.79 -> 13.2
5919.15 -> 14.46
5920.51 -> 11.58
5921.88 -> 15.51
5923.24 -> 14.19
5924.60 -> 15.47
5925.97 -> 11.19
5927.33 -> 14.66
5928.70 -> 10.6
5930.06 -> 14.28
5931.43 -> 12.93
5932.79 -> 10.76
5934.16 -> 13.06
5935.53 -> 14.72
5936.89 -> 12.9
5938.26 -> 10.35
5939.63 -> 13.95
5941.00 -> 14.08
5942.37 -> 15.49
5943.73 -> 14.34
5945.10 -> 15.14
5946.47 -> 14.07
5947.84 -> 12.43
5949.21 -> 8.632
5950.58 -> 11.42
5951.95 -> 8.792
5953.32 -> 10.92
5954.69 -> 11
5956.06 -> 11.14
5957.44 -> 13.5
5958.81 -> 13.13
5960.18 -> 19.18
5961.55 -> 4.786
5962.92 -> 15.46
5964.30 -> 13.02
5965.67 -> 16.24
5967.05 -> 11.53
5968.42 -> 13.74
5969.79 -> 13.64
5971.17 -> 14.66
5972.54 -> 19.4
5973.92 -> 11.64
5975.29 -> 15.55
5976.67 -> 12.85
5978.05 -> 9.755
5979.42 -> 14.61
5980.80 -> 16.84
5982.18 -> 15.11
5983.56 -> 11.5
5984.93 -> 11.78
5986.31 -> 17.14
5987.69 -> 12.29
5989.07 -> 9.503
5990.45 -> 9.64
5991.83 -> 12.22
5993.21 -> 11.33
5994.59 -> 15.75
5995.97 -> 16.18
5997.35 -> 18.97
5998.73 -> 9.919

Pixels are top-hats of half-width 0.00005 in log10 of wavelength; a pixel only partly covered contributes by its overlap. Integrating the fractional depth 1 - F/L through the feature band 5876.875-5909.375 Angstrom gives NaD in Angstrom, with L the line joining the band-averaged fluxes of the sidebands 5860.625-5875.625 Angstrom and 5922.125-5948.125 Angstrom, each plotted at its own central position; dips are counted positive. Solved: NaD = 0.4 Angstrom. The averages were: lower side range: 13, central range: 13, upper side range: 13.5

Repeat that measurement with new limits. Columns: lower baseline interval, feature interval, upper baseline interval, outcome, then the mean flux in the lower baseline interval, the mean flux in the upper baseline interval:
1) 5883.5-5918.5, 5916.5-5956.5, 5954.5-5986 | 1.8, 13.3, 13.6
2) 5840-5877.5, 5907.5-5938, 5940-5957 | -2.3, 12.7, 12.3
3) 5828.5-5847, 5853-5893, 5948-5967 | 0.4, 12.9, 12.1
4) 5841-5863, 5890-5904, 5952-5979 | -0.9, 11.9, 13.1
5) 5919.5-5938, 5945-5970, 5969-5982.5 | 2.7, 13.2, 14.4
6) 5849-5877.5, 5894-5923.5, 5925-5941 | -1.8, 12.7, 12.8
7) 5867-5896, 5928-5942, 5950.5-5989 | 0.5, 13.3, 13.2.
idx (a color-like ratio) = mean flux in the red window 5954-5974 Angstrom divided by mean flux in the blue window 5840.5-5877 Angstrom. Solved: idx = 1.1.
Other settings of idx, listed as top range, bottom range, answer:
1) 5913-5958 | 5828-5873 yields 1.04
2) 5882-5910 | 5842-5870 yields 1.08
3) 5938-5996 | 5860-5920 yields 0.99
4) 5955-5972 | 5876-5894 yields 1.03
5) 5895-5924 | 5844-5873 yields 1.10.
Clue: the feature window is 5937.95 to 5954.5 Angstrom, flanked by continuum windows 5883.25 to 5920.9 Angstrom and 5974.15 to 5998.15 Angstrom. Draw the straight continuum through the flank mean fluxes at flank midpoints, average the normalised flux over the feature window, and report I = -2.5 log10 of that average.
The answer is 0.08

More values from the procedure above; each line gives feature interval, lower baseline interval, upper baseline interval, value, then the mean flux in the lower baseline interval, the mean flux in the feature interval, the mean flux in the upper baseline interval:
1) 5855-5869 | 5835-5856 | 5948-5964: 0.13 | 12.8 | 11.2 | 11.7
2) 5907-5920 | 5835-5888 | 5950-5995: -0.06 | 12.7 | 13.6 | 13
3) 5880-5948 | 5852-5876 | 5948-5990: -0.04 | 12.5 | 13.2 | 12.9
